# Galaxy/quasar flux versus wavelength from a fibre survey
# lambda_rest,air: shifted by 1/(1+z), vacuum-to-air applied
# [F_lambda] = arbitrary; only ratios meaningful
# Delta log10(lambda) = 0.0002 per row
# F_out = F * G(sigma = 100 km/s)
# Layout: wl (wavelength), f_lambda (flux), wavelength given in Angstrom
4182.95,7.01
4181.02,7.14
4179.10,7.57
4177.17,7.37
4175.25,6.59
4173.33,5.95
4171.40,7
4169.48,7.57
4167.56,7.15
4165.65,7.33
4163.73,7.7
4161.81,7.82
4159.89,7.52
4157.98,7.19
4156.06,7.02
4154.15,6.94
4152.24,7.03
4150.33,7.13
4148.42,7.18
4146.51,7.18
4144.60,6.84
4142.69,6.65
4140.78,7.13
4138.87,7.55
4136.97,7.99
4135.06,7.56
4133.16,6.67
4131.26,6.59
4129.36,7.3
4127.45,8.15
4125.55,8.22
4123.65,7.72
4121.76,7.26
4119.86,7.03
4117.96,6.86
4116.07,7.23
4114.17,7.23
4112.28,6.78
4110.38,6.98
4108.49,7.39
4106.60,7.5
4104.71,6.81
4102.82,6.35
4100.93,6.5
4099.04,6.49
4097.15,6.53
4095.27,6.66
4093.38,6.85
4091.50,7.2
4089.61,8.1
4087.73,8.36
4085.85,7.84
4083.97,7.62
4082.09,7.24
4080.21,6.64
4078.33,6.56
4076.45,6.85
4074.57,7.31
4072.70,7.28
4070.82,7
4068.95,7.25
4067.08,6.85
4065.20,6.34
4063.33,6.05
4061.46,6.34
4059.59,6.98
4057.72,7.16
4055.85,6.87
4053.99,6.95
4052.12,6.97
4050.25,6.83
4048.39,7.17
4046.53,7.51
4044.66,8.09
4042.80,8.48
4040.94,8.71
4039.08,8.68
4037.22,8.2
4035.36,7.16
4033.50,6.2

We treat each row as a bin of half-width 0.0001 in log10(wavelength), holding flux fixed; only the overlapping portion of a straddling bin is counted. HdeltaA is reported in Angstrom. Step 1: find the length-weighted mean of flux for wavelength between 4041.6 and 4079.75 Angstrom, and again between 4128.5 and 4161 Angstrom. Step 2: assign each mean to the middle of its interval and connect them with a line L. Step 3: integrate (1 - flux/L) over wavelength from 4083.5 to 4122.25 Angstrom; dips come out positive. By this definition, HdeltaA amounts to -0.1 Angstrom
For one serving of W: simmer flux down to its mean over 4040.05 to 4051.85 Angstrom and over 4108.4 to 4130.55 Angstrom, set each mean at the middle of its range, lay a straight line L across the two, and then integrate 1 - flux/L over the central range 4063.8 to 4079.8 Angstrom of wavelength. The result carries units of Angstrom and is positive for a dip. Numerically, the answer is 1.5 Angstrom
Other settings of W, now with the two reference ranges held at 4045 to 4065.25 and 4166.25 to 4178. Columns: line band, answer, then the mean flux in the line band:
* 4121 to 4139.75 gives -1.6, 7.51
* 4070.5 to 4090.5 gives -1.3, 7.35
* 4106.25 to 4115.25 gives -0.3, 7.15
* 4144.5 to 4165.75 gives -1.0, 7.25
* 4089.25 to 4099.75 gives 0.0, 6.92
